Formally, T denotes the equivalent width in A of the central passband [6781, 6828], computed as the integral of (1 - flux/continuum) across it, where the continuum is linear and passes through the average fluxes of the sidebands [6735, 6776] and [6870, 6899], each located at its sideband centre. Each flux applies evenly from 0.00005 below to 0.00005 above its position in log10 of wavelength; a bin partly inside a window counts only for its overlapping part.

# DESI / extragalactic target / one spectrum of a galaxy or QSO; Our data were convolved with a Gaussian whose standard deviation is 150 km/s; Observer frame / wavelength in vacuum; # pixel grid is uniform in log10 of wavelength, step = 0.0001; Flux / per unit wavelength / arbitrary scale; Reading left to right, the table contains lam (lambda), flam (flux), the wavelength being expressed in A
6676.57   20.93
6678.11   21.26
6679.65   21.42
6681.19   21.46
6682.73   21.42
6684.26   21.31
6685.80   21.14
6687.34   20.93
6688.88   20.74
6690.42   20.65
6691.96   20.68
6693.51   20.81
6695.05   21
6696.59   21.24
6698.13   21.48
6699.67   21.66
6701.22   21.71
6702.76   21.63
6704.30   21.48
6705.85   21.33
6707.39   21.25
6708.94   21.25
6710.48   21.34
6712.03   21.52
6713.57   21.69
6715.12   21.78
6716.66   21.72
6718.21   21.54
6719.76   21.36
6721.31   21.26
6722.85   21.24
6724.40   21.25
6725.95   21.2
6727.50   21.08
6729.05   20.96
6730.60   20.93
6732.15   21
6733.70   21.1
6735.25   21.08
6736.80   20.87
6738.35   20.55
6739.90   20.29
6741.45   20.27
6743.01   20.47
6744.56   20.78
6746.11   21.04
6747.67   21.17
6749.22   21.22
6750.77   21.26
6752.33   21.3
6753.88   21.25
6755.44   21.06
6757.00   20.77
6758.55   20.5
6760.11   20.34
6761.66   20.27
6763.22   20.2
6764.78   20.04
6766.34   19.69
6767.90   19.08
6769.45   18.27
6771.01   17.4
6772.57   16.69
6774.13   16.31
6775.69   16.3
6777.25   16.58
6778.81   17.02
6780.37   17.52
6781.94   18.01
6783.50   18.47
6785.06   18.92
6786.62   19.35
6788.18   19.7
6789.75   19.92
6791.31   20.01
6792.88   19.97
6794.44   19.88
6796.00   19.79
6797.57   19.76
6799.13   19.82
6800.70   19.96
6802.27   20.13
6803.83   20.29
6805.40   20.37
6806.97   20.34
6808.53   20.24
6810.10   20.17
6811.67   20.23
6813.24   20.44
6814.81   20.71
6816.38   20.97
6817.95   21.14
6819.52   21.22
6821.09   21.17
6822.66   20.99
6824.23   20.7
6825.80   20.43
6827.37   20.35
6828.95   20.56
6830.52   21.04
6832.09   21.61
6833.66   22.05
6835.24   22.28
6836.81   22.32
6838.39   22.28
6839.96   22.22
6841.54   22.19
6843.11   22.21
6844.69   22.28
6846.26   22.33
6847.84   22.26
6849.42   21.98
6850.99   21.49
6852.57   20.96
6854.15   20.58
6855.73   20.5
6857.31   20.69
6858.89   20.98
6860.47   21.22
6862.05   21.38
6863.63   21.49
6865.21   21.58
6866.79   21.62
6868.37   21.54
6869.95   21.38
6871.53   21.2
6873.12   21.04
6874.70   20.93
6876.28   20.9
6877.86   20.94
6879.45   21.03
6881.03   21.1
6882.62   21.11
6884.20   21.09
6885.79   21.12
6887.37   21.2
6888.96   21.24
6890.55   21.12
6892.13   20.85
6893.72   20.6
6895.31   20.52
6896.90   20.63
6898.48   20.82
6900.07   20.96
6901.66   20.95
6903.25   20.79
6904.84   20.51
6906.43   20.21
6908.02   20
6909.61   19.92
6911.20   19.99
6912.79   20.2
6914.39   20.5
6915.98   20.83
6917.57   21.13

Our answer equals 0.6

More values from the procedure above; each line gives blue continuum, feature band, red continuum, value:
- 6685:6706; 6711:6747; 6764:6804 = -1.46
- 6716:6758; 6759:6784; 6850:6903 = 3.27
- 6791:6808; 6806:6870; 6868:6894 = -2.29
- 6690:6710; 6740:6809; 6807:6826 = 4.33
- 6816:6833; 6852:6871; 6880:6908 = -0.25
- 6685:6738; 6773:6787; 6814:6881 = 2.47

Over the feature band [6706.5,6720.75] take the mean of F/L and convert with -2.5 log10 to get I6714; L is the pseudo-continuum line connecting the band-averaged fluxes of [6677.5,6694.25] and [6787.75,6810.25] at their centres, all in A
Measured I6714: -0.035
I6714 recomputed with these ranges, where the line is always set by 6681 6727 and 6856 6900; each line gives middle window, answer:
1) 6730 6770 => 0.03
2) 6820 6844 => -0.02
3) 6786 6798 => 0.07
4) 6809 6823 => 0.02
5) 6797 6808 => 0.06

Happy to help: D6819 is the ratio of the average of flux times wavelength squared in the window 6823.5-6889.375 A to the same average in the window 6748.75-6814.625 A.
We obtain 1.1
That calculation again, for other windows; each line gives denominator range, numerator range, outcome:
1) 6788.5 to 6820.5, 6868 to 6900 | 1.06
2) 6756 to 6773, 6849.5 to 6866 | 1.12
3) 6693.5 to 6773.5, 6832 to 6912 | 1.06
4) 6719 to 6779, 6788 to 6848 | 1.06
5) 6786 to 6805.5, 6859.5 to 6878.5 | 1.09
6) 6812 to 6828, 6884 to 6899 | 1.03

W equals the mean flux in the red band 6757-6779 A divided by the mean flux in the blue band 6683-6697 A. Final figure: 0.89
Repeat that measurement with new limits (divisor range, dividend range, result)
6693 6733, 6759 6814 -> 0.90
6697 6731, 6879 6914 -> 0.97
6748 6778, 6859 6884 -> 1.09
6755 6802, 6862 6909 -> 1.10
